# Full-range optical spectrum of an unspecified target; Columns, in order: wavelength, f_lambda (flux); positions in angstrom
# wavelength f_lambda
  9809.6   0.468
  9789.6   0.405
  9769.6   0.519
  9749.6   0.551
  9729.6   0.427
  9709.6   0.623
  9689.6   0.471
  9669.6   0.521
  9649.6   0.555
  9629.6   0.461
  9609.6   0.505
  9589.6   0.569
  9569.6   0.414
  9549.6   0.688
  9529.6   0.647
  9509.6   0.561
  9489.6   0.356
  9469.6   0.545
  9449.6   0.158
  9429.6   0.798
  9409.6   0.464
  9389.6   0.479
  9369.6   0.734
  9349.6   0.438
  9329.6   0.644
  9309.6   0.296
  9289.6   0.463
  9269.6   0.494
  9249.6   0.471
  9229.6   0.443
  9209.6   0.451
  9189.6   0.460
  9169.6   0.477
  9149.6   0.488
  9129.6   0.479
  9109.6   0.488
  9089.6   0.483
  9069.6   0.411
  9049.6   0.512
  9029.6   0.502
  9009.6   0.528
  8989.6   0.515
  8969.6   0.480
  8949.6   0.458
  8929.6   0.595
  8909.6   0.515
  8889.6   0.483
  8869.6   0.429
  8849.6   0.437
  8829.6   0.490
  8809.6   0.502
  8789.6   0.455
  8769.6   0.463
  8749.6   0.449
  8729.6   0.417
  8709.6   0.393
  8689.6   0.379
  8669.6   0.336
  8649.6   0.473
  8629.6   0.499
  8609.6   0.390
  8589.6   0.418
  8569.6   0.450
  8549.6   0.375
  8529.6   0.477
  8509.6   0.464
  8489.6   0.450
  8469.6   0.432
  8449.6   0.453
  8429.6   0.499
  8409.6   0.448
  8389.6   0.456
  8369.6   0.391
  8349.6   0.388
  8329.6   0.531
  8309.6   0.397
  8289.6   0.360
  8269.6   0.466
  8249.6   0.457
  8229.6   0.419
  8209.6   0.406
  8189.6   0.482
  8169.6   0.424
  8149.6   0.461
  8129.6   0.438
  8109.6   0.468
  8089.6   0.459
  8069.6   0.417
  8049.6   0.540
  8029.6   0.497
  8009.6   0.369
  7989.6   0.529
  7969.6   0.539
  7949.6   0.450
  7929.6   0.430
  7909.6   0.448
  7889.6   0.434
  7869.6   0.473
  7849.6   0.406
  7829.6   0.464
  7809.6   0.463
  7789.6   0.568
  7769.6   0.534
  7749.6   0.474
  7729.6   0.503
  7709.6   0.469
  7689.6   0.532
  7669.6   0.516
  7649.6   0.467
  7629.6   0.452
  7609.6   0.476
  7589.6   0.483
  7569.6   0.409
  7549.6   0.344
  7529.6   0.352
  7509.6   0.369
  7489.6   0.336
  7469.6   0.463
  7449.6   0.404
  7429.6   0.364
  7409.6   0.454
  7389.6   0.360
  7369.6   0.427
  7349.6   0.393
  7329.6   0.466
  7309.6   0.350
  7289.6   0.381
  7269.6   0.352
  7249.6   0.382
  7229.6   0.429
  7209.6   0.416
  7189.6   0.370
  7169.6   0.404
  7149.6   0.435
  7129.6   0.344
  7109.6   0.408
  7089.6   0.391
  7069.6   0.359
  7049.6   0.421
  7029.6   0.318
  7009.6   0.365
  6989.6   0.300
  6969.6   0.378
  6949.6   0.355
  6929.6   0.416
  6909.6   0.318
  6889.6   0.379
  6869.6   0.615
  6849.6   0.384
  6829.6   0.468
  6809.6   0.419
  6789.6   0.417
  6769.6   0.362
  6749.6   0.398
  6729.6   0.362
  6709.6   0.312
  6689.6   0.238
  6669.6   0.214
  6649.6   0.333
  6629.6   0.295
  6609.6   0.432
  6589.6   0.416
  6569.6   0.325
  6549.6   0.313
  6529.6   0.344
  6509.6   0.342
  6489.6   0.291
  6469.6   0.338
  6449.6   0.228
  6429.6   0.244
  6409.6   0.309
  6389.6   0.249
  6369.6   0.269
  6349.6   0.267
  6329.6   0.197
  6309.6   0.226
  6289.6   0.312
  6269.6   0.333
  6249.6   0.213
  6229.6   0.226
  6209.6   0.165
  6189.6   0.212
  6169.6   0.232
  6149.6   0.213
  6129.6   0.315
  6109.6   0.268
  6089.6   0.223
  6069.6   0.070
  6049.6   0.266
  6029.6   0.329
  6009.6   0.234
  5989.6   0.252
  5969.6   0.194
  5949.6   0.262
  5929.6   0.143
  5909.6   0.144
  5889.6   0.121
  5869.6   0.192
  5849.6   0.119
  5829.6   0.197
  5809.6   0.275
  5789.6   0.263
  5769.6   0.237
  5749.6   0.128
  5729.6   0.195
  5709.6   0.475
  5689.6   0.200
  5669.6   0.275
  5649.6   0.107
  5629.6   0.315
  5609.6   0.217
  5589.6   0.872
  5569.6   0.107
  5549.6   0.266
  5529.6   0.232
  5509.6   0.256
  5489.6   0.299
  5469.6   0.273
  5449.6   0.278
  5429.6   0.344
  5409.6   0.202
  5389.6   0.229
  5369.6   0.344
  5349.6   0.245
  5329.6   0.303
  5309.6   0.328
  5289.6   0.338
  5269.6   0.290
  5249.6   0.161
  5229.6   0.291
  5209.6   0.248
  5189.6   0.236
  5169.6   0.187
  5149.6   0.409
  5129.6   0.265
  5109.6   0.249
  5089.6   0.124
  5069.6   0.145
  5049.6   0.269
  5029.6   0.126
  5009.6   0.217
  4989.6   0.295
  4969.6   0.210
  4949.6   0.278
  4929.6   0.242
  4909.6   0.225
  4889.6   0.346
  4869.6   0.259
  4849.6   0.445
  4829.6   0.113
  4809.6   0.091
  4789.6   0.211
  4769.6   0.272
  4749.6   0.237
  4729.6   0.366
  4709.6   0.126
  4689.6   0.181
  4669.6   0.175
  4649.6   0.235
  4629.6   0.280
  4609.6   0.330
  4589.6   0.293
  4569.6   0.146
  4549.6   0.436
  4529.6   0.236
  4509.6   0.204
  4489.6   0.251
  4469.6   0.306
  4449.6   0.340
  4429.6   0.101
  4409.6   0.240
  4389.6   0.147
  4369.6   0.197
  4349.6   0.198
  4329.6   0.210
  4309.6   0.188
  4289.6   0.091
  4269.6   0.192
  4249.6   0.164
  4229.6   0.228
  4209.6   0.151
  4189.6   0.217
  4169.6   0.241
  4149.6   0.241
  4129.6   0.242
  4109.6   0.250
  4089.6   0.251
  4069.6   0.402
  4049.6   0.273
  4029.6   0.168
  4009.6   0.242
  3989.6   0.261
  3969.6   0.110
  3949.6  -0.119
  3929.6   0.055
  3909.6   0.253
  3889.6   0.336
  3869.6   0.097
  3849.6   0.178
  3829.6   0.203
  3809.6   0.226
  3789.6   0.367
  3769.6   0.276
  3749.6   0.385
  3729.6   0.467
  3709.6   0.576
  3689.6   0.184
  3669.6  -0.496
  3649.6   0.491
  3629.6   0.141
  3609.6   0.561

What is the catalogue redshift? 0.683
